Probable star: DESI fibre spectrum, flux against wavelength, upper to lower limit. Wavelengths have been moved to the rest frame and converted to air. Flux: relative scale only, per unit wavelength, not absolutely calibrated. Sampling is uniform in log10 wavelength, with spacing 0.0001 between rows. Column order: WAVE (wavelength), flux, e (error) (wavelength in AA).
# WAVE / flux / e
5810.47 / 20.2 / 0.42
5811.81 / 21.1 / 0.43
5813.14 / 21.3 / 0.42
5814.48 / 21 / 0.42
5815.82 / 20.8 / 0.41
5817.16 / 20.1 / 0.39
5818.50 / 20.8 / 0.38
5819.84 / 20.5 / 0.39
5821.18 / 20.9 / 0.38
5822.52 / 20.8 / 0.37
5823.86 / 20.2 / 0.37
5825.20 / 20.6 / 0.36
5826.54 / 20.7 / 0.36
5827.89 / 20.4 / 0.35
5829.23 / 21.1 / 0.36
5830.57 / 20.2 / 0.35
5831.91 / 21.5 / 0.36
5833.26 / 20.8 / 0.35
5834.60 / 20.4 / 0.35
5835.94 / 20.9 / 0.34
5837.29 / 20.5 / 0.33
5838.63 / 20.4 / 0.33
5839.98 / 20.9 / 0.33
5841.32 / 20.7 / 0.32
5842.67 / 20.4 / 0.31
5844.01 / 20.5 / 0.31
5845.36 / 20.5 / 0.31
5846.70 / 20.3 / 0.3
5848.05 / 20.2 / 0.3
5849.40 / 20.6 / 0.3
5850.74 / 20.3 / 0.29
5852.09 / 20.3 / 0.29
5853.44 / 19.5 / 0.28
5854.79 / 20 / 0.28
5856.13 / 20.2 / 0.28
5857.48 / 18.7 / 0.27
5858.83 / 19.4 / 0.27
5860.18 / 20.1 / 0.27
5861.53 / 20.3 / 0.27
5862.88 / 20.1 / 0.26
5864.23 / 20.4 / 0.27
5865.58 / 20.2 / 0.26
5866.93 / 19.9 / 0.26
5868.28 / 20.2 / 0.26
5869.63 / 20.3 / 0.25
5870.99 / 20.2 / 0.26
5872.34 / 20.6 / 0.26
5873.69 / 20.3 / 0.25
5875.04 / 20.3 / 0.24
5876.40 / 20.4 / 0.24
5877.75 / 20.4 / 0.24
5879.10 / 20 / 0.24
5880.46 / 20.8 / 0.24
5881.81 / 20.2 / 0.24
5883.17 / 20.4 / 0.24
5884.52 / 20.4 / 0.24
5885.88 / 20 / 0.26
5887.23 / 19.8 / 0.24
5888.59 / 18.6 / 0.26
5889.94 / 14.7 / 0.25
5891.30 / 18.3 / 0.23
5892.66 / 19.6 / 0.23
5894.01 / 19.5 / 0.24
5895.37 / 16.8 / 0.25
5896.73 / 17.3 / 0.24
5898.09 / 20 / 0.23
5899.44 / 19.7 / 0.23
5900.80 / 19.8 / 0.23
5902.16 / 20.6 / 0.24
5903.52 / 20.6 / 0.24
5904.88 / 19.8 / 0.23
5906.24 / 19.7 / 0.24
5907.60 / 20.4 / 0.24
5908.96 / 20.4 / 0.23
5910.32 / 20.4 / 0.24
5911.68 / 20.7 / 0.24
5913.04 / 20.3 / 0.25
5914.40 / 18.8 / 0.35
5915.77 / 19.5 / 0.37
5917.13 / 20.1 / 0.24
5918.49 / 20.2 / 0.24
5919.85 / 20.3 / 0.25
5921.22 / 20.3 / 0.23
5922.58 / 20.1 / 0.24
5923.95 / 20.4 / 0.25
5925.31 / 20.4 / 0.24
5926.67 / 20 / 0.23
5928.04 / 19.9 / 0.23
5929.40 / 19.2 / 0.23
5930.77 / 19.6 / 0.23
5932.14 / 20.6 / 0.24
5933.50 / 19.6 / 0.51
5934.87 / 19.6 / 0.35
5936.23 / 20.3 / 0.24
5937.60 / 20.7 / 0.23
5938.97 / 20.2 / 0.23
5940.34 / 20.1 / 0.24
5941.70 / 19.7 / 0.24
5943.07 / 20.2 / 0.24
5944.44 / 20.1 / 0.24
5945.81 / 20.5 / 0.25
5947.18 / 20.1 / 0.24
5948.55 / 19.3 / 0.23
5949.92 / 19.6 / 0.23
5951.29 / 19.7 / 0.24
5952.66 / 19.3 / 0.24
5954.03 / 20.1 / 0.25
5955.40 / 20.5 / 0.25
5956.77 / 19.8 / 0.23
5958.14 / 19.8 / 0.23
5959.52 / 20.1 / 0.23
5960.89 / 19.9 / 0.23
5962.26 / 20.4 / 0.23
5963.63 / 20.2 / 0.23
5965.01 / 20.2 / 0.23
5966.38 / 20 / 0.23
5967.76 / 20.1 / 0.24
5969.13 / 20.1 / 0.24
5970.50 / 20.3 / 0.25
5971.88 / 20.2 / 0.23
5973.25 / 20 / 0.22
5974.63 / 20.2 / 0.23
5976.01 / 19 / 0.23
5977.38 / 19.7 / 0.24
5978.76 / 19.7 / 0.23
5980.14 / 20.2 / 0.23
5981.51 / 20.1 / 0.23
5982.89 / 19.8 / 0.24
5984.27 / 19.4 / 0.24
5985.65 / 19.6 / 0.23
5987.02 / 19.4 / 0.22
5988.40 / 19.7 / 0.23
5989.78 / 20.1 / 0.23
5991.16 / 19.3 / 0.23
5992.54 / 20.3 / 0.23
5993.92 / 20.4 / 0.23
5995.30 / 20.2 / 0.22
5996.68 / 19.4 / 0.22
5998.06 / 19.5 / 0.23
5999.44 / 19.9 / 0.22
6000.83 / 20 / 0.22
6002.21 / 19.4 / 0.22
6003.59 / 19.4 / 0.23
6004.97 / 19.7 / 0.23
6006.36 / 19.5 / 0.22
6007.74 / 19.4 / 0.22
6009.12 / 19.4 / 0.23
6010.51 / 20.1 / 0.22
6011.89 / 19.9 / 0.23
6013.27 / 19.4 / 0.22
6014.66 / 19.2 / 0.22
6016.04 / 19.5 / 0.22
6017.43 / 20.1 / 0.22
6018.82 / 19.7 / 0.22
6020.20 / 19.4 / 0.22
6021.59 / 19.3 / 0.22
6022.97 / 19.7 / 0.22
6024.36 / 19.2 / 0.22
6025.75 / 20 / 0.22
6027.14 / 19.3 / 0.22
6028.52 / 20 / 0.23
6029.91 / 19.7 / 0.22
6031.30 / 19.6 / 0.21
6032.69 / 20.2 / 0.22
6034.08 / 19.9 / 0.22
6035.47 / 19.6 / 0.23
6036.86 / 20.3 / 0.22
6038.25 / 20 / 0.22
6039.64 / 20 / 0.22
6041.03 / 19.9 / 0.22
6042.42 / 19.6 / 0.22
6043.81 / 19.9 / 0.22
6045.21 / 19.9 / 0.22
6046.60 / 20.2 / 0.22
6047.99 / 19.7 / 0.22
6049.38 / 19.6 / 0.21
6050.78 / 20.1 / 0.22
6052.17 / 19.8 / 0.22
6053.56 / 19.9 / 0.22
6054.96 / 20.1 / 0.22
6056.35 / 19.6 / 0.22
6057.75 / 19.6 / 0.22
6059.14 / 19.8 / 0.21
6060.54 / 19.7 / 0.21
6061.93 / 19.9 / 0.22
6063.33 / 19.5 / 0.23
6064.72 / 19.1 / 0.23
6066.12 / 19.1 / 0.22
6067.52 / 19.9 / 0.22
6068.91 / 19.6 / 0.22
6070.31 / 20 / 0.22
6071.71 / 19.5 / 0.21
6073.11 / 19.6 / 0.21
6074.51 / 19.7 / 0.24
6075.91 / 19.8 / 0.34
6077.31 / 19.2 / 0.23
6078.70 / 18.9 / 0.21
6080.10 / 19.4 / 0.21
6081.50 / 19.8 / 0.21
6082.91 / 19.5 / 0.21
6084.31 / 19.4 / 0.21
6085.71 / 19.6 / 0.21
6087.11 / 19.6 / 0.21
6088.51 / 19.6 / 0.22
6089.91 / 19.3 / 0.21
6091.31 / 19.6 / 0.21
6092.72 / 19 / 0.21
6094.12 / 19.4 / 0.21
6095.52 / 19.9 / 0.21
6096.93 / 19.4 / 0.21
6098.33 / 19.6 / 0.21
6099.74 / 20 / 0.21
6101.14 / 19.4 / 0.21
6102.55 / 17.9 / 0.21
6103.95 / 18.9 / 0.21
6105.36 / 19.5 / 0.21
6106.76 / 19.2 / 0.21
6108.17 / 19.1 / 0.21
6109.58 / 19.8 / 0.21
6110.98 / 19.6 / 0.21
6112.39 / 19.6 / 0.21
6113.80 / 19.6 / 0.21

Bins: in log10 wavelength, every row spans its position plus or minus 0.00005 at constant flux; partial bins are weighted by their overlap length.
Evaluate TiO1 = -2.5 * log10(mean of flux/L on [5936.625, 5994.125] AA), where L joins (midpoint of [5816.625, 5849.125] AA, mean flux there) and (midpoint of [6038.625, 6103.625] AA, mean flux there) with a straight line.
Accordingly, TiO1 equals 0.00 mag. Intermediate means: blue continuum 20.6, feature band 20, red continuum 19.6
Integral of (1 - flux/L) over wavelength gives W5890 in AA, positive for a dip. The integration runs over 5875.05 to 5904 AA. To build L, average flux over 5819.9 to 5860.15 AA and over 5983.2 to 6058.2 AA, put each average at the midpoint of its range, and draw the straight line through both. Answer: 1.1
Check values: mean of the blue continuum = 20.4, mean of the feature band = 19.4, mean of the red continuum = 19.7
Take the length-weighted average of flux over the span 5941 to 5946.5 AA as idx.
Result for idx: 20.1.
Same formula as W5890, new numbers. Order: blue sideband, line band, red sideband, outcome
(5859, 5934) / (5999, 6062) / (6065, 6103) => -0.5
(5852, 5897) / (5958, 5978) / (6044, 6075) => -0.3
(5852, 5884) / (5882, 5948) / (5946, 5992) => 0.8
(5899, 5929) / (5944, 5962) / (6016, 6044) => 0.1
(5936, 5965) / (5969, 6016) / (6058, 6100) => 0.3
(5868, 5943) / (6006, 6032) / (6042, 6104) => 0.1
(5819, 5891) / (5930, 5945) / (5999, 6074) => -0.1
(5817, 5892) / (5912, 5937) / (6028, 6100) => 0.1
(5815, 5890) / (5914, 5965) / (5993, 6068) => 0.0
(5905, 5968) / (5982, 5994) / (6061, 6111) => 0.0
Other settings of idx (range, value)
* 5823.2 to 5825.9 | 20.4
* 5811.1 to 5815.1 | 21.2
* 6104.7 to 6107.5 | 19.4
